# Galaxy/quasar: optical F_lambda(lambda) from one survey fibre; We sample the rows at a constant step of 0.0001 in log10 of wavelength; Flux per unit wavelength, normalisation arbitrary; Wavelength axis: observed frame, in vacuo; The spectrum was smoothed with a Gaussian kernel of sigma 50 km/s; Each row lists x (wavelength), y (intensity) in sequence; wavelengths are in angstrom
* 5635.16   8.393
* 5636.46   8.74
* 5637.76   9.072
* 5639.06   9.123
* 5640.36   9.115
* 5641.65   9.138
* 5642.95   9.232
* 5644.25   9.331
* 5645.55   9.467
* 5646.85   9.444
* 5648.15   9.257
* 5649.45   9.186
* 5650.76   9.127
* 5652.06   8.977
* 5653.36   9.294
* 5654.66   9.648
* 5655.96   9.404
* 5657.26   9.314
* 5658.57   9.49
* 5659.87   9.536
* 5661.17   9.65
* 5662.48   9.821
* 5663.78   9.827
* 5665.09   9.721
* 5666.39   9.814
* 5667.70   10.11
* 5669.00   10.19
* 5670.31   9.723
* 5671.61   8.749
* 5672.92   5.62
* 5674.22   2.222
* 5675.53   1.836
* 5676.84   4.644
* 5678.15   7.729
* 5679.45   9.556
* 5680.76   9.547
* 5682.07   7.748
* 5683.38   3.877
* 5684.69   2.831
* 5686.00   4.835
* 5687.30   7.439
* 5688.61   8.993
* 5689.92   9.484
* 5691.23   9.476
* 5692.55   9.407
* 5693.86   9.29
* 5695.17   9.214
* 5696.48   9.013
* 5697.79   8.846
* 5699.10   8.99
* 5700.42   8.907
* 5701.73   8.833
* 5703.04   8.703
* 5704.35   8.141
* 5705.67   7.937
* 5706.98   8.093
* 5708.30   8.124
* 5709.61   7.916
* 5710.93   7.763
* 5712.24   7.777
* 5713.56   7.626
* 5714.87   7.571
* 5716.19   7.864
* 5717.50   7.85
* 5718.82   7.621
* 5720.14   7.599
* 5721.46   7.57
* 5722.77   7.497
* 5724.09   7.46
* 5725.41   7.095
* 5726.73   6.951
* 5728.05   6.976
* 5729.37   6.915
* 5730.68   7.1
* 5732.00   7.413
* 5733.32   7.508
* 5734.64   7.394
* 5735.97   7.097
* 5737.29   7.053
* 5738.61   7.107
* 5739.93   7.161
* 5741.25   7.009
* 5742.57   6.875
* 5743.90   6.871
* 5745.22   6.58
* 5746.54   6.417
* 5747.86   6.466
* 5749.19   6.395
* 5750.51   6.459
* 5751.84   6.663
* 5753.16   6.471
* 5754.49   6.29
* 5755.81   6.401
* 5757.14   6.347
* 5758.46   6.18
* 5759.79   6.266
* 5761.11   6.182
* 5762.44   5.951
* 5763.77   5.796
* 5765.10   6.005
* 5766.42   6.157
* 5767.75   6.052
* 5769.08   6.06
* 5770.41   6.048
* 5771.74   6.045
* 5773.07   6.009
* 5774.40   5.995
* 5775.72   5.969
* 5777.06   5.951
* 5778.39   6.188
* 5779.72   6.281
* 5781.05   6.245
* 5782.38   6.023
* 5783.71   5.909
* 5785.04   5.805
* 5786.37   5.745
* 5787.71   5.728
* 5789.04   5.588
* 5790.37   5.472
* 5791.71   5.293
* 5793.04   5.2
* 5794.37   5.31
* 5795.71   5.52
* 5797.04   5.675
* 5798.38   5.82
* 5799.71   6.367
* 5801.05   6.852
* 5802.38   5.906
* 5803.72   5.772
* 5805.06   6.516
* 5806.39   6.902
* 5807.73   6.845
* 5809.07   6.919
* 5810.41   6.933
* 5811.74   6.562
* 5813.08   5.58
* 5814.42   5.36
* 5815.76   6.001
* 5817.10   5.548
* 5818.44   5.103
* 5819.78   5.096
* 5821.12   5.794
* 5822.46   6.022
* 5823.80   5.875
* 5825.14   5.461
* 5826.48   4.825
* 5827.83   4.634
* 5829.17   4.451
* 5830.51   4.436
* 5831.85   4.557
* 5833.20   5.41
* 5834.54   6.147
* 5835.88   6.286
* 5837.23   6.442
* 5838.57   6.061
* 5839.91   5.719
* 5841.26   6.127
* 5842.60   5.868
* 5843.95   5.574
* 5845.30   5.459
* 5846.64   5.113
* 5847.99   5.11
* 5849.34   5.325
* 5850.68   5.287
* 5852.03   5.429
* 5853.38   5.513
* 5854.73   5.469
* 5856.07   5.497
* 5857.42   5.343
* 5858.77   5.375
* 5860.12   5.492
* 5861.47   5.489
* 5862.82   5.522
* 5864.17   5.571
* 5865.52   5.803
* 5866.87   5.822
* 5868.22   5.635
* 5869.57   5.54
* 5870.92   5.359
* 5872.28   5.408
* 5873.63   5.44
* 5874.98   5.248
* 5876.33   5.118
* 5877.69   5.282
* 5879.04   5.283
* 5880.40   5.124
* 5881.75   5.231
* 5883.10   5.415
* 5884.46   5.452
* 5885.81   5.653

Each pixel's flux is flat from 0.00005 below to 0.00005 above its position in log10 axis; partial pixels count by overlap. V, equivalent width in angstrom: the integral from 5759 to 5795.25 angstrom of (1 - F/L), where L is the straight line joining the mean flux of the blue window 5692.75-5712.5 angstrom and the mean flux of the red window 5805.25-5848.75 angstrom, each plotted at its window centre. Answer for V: 5.0 angstrom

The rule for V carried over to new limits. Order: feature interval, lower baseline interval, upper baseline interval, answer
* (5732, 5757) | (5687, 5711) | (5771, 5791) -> 1.29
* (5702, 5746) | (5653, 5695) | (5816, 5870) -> -0.86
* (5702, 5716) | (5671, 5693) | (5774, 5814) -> -3.15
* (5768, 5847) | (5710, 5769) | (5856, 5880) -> 4.15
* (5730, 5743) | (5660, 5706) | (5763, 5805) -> -0.50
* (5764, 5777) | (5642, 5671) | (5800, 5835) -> 1.57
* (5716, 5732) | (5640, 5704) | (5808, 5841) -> 0.27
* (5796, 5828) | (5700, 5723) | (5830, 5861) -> 1.03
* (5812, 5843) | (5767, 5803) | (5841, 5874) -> 0.73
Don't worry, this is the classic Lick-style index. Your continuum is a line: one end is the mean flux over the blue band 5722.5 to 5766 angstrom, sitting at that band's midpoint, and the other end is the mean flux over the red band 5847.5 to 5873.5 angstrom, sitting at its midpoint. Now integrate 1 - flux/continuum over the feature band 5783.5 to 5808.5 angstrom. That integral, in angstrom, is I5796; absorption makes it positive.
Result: 1.0 angstrom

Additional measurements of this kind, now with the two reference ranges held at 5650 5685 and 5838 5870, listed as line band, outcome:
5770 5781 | 0.93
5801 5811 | -0.57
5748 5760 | 0.93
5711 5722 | -0.36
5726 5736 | 0.10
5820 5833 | 1.76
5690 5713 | -2.91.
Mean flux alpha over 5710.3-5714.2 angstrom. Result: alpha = 7.72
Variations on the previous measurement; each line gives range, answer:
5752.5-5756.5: 6.38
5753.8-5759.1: 6.31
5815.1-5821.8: 5.51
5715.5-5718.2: 7.85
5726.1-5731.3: 6.99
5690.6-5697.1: 9.27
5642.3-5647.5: 9.37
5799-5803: 6.38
